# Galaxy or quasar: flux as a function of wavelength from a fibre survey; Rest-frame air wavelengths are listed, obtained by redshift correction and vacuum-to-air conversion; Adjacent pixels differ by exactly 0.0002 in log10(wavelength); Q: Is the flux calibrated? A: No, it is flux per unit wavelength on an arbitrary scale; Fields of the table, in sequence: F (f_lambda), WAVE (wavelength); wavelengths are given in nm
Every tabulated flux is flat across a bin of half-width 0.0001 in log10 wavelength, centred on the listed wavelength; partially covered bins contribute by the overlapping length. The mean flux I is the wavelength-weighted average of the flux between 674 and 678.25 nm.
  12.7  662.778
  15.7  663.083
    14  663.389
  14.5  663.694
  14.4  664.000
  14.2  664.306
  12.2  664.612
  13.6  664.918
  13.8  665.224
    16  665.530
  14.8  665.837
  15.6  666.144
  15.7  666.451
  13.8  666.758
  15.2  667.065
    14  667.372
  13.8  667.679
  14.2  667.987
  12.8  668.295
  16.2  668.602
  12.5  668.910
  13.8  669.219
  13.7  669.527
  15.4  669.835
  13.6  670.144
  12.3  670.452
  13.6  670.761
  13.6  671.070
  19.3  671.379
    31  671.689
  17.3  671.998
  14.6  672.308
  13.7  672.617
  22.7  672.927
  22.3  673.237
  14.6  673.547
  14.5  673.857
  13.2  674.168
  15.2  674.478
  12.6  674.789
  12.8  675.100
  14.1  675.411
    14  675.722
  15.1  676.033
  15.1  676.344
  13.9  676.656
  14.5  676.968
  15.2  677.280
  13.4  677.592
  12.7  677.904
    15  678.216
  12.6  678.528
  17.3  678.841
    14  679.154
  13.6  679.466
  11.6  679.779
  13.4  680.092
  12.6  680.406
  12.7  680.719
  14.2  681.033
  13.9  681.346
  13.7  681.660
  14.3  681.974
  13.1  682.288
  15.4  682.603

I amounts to 14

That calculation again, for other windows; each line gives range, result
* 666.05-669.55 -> 14.3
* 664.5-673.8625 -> 15.5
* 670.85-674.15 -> 18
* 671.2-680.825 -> 15.3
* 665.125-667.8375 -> 14.8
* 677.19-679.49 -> 14.2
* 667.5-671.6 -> 14.5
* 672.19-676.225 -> 15.3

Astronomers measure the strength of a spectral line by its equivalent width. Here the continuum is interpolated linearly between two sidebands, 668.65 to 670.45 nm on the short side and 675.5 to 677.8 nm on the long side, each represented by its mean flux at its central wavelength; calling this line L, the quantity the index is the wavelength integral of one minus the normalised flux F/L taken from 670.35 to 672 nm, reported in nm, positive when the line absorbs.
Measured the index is -0.49 nm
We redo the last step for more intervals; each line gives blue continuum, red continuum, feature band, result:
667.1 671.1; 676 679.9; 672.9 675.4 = -0.27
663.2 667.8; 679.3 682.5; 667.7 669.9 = 0.02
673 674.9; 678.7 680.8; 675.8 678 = 0.06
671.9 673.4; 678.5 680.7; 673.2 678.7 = 0.56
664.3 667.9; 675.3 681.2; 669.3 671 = 0.06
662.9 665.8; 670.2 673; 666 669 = 0.22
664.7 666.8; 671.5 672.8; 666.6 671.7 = 0.70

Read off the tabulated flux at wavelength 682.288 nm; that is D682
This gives 13.1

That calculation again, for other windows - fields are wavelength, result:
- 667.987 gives 14.2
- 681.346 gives 13.9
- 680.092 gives 13.4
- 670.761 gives 13.6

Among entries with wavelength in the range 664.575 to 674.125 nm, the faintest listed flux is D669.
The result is 12.2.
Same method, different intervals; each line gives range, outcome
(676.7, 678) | 12.7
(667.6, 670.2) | 12.5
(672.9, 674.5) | 13.2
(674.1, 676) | 12.6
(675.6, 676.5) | 14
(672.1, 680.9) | 11.6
